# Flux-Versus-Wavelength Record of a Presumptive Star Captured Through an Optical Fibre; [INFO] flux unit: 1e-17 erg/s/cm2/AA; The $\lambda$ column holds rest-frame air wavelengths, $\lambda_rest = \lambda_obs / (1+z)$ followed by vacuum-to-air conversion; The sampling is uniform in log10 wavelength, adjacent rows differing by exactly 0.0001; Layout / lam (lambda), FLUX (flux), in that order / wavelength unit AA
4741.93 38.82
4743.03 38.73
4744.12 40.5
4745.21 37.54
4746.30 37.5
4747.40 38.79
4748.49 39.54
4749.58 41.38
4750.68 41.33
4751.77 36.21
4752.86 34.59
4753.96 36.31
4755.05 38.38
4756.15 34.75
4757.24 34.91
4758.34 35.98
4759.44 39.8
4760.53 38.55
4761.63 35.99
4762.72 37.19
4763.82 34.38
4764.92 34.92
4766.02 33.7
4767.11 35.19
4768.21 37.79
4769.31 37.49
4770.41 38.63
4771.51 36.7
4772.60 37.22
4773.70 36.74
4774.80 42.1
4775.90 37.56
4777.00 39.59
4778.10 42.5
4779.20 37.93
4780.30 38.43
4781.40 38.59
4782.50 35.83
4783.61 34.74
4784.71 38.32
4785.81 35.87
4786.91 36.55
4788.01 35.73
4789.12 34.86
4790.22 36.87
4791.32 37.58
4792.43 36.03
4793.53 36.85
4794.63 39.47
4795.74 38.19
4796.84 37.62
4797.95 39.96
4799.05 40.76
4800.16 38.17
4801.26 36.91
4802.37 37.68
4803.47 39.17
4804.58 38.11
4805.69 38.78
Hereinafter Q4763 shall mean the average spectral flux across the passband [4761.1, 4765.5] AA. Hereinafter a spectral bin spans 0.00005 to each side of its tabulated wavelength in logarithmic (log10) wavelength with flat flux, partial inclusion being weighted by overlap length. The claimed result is 35.6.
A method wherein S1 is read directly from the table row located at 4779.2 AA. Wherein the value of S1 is 37.93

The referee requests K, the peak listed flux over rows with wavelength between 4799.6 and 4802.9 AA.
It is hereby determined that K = 38.17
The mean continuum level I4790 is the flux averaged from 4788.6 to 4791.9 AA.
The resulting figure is 36.4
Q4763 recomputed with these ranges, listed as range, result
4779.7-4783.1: 37.5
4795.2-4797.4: 37.9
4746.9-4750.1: 40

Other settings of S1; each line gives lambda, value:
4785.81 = 35.87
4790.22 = 36.87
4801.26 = 36.91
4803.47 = 39.17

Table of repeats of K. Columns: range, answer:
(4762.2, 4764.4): 37.19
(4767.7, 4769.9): 37.79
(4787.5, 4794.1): 37.58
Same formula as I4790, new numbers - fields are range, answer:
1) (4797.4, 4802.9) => 38.7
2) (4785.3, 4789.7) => 35.8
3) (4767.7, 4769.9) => 37.6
